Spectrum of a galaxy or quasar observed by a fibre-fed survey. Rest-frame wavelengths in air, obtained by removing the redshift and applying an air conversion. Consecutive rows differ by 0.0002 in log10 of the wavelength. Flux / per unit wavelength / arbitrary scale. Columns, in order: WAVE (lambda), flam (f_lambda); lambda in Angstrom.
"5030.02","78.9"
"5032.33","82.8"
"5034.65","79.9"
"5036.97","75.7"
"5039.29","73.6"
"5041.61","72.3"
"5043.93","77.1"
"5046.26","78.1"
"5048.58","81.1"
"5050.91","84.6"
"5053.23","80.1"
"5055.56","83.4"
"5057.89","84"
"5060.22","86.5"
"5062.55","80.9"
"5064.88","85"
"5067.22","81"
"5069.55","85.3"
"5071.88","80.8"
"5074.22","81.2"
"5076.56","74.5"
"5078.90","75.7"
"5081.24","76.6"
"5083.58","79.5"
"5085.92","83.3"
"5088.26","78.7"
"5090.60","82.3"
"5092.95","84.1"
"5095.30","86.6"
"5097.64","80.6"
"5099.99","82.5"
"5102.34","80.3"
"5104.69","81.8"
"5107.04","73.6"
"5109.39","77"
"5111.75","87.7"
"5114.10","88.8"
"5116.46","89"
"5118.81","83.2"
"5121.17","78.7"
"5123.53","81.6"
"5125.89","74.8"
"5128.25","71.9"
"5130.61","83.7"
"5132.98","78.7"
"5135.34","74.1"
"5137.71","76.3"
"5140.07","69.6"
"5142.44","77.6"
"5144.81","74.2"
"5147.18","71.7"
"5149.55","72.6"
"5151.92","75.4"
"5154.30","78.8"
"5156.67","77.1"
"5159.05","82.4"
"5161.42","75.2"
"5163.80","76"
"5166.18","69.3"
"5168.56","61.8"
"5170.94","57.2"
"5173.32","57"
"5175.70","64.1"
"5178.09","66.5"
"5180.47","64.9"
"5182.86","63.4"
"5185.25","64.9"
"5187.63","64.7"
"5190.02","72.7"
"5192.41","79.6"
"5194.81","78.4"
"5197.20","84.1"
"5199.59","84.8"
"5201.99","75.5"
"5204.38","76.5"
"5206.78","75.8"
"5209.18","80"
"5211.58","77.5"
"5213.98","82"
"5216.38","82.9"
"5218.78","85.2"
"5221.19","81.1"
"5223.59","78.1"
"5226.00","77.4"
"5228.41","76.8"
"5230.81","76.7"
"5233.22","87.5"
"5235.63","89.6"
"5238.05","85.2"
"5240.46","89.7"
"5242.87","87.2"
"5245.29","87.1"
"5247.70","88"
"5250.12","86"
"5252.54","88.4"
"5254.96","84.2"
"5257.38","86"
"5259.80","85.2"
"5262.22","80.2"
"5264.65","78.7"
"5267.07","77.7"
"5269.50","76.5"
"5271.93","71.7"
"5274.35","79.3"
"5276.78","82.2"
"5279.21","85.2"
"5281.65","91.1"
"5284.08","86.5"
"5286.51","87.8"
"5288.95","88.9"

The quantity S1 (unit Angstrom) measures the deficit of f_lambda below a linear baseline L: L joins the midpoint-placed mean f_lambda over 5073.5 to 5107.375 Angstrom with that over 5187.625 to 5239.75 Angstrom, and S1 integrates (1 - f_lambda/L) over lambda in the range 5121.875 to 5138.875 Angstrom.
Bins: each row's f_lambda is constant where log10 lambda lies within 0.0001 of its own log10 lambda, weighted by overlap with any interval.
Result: 0.6 Angstrom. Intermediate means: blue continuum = 80.2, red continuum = 80.1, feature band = 77.3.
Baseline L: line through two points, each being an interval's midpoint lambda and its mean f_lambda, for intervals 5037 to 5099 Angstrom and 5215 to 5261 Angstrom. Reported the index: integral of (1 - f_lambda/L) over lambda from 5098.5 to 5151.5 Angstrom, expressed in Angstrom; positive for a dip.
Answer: 2.11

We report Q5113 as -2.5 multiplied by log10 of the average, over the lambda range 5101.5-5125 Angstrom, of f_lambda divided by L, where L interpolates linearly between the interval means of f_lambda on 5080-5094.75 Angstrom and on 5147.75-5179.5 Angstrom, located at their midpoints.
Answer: -0.07 mag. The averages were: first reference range 81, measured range 82.1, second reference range 70.2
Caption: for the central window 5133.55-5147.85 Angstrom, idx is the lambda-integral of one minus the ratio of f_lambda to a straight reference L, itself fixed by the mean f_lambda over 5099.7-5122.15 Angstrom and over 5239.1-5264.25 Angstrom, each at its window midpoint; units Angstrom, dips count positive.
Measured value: 1.5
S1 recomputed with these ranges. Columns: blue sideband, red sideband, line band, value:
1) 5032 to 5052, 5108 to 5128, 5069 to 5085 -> 0.2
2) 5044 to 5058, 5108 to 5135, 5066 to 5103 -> 0.2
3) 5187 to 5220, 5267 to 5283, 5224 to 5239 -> -0.4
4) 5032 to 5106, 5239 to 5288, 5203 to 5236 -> 1.2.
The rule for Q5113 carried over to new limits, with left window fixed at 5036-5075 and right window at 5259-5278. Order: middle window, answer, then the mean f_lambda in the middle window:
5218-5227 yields -0.014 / 80.3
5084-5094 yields -0.021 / 81.9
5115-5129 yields -0.003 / 80.3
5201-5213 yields 0.030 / 77.2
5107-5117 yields -0.050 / 83.9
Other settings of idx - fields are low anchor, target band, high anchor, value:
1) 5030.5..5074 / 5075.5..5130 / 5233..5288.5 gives 0.6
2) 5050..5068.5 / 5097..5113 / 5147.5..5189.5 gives -0.7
